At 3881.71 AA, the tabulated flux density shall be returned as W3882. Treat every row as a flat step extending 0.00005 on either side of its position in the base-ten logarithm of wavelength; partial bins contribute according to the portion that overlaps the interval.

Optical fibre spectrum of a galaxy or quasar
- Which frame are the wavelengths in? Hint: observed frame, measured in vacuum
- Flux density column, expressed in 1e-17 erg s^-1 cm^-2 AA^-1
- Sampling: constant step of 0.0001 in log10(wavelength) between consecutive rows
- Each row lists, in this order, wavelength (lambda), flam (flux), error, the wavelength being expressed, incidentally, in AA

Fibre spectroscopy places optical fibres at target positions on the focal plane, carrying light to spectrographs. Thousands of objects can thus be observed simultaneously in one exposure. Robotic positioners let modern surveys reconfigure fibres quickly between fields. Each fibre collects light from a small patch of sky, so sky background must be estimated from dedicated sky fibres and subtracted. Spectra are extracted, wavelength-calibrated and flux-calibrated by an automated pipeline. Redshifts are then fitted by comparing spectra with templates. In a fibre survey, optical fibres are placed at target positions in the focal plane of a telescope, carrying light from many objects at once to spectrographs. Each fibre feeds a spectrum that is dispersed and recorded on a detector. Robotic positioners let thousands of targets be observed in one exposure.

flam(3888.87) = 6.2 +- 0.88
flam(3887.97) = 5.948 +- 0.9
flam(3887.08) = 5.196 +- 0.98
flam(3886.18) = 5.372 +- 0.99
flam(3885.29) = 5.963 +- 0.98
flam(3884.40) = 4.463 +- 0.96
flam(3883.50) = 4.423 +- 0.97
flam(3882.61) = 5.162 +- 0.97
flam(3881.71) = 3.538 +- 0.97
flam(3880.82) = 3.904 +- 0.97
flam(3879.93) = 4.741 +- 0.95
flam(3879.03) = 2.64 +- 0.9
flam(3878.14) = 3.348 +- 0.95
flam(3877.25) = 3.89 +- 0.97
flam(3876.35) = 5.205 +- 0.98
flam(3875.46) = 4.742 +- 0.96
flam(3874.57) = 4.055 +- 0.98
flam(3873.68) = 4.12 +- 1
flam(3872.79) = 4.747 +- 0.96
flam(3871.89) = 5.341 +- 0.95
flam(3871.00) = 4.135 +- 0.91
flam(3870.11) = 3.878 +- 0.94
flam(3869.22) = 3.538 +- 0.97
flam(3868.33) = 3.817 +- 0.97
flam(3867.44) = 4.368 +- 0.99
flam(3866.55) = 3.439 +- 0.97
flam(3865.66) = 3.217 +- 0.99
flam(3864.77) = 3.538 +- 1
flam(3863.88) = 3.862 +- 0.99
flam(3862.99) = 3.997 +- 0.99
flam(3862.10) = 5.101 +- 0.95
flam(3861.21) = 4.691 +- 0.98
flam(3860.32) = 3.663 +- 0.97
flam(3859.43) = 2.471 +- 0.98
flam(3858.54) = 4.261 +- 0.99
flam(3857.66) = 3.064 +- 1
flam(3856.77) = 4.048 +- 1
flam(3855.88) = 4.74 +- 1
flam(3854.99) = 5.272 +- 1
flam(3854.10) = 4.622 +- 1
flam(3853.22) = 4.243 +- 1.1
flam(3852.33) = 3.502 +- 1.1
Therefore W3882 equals 3.538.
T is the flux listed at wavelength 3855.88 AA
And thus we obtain 4.74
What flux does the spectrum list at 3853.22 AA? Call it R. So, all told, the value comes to 4.243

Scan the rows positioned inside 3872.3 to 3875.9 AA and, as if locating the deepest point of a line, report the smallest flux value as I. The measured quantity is 4.055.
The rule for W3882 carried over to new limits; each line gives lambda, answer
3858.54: 4.261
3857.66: 3.064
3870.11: 3.878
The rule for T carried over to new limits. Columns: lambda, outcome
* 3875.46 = 4.742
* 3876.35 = 5.205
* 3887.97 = 5.948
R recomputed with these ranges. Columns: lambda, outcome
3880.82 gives 3.904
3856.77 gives 4.048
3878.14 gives 3.348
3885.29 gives 5.963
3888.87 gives 6.2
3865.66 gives 3.217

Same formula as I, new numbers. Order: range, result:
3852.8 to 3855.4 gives 4.243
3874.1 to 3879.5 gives 2.64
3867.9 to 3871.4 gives 3.538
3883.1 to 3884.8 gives 4.423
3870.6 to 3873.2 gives 4.135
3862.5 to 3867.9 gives 3.217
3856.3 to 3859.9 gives 2.471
